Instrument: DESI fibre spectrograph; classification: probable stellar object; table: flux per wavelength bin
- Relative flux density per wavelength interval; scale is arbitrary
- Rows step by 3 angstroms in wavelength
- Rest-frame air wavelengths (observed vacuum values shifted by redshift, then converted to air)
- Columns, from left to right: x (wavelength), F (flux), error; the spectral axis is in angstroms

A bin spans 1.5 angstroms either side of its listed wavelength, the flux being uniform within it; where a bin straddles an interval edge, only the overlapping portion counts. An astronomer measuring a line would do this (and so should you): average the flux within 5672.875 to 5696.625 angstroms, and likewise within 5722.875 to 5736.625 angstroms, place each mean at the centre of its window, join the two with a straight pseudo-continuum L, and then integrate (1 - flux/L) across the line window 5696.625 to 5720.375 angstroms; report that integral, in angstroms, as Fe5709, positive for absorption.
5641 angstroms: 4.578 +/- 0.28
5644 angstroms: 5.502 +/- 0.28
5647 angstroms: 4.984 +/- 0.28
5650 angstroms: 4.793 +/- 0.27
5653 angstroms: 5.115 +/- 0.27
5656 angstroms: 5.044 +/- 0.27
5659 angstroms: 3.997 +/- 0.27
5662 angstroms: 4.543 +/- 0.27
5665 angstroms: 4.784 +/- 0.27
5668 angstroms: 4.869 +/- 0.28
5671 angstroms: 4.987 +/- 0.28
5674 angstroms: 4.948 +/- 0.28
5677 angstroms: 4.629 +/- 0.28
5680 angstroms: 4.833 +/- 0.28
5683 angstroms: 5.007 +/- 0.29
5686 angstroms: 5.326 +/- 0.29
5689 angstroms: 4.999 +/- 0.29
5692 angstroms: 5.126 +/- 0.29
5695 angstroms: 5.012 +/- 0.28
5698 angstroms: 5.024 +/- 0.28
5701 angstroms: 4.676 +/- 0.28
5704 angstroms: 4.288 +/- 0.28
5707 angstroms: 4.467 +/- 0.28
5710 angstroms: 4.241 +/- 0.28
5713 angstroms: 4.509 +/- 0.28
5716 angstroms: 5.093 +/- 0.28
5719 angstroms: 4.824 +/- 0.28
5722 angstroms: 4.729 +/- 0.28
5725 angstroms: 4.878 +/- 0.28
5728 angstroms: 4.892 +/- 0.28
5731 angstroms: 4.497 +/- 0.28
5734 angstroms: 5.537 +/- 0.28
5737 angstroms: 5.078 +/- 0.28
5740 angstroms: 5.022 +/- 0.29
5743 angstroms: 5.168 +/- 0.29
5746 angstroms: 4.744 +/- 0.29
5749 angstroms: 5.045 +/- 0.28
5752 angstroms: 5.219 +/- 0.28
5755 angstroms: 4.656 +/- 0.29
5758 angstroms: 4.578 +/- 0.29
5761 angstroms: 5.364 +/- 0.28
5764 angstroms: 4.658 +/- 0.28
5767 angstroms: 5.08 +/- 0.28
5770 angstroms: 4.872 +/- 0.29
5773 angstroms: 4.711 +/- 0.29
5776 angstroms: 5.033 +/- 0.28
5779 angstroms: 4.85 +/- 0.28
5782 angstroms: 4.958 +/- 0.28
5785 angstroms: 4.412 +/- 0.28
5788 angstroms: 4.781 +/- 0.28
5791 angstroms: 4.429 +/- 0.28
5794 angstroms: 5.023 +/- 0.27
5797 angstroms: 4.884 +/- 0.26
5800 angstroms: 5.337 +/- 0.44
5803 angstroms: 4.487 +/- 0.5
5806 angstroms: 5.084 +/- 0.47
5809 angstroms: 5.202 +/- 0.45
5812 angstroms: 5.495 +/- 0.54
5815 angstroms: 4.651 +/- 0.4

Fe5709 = 1.6 angstroms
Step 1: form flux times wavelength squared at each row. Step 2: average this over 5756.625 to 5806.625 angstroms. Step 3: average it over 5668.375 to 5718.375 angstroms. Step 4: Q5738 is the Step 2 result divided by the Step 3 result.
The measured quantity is 1.04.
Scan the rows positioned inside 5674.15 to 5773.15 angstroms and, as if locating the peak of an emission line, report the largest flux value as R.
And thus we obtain 5.537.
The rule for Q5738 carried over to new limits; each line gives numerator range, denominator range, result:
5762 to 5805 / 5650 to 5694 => 1.03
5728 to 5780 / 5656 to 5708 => 1.06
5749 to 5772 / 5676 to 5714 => 1.05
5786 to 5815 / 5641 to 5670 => 1.08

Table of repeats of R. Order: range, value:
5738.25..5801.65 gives 5.364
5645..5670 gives 5.115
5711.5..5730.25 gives 5.093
